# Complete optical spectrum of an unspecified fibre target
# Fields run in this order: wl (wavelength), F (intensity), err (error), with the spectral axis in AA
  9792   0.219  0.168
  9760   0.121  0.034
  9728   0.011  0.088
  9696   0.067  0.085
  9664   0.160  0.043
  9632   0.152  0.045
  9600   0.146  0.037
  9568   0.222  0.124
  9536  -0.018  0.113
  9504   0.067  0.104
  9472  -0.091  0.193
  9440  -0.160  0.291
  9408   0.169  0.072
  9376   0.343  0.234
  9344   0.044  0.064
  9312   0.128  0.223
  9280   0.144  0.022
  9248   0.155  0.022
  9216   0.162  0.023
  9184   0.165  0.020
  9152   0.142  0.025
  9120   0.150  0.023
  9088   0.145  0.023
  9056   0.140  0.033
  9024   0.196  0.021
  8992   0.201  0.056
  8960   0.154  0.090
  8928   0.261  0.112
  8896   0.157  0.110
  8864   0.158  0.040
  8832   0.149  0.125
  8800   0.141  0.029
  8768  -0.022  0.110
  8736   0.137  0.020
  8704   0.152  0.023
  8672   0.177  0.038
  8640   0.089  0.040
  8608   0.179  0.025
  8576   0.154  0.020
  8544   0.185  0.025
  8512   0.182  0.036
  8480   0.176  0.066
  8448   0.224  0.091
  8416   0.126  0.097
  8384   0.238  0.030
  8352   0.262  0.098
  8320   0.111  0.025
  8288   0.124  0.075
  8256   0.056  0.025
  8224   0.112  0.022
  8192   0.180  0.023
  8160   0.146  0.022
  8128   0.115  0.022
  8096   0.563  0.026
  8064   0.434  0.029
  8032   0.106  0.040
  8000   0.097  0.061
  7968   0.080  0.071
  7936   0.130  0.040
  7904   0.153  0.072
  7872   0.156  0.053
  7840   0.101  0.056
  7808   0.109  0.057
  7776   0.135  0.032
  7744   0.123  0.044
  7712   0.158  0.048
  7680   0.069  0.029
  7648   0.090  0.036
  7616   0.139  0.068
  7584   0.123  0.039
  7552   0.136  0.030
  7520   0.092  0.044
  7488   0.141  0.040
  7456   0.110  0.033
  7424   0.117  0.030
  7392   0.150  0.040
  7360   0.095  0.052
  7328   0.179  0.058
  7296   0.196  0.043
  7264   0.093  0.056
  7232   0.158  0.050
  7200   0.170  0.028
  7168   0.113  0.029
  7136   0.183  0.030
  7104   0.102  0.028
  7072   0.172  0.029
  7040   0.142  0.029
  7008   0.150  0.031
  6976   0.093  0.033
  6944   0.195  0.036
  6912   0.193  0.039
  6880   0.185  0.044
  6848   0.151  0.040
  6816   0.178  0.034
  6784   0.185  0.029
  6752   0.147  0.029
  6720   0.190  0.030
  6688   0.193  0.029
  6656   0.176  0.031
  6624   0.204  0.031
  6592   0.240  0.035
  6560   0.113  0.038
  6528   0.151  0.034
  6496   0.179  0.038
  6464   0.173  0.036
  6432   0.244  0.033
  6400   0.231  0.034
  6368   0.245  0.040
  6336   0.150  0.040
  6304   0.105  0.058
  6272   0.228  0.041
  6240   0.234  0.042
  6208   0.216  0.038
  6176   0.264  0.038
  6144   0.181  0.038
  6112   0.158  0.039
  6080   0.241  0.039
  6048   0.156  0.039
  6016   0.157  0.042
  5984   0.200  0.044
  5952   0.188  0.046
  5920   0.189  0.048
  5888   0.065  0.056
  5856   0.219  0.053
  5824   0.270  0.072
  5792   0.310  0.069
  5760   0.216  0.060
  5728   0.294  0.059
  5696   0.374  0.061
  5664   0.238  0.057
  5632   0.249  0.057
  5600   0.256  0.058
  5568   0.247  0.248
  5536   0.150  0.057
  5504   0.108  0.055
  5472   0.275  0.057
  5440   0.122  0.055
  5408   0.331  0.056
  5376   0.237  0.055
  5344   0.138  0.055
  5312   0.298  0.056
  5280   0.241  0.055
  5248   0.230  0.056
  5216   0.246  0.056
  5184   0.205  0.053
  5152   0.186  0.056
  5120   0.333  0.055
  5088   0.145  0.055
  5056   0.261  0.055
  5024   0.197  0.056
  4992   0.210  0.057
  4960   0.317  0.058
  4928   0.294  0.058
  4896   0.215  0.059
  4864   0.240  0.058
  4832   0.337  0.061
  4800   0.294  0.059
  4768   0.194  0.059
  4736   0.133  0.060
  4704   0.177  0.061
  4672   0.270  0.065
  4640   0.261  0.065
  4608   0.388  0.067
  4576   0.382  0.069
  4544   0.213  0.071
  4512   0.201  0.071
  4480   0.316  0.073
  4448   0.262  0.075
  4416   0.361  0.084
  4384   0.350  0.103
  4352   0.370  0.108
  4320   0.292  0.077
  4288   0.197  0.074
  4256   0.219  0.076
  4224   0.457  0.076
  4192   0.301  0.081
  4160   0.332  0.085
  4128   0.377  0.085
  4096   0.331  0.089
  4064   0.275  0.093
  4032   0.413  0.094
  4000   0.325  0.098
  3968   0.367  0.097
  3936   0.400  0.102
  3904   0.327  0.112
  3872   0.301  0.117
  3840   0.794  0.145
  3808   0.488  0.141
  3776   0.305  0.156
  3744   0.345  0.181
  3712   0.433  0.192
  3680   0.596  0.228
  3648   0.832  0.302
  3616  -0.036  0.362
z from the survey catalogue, 1.17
